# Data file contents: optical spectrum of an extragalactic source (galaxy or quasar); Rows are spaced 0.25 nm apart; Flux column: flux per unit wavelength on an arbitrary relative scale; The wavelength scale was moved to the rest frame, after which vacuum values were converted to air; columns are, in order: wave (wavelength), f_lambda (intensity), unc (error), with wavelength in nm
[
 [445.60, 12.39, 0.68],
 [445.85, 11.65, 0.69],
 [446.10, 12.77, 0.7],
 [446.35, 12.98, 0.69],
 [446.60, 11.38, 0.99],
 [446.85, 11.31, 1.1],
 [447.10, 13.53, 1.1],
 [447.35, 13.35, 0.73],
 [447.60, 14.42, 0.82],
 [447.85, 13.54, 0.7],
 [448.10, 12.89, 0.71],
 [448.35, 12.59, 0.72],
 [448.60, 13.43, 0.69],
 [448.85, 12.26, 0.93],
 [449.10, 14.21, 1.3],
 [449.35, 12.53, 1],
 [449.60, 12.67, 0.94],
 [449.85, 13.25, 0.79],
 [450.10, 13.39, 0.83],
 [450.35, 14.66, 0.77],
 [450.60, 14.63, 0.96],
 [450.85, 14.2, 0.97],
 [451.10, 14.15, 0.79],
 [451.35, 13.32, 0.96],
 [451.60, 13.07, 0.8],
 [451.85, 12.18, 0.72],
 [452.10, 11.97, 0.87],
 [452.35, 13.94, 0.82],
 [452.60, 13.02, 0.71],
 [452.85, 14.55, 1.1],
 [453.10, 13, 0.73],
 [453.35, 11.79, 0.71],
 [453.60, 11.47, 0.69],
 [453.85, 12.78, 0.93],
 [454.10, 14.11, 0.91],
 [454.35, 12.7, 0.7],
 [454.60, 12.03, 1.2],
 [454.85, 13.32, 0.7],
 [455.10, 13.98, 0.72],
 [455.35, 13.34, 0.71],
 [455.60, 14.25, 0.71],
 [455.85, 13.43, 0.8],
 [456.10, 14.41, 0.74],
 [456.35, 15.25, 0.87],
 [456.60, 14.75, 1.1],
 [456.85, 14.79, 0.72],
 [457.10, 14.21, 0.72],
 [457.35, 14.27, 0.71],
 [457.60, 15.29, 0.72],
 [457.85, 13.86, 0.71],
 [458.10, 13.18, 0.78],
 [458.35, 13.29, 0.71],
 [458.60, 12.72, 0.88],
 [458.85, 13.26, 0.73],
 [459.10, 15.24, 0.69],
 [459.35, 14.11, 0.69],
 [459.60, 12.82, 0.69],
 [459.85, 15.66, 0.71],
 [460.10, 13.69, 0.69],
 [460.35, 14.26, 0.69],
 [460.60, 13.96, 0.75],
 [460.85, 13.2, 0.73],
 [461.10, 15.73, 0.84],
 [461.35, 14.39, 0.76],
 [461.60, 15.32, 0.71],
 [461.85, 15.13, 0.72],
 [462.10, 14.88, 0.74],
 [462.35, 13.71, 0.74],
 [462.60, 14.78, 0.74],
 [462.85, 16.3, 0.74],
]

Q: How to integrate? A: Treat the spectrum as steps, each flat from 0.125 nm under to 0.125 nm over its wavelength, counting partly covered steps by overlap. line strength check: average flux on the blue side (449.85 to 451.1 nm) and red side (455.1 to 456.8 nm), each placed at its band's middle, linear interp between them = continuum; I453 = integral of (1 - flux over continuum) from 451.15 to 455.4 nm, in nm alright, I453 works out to 0.357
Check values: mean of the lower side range 14.1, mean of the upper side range 14.2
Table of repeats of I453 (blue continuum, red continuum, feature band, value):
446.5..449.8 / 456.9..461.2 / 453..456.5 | 0.09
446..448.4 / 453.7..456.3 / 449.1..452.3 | -0.06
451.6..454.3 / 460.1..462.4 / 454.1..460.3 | -0.10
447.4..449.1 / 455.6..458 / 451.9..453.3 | 0.07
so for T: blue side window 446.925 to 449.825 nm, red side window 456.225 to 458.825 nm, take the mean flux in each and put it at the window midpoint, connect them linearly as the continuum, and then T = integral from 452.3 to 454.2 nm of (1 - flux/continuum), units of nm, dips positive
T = 0.09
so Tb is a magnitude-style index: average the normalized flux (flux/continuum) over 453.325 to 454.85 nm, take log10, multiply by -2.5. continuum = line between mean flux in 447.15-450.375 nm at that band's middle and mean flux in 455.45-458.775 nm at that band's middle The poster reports 0.10 mag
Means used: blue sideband 13.3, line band 12.6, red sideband 14.1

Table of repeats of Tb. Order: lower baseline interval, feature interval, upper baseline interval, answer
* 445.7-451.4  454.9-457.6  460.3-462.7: -0.02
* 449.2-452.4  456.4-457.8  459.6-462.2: -0.04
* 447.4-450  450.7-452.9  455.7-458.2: 0.02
